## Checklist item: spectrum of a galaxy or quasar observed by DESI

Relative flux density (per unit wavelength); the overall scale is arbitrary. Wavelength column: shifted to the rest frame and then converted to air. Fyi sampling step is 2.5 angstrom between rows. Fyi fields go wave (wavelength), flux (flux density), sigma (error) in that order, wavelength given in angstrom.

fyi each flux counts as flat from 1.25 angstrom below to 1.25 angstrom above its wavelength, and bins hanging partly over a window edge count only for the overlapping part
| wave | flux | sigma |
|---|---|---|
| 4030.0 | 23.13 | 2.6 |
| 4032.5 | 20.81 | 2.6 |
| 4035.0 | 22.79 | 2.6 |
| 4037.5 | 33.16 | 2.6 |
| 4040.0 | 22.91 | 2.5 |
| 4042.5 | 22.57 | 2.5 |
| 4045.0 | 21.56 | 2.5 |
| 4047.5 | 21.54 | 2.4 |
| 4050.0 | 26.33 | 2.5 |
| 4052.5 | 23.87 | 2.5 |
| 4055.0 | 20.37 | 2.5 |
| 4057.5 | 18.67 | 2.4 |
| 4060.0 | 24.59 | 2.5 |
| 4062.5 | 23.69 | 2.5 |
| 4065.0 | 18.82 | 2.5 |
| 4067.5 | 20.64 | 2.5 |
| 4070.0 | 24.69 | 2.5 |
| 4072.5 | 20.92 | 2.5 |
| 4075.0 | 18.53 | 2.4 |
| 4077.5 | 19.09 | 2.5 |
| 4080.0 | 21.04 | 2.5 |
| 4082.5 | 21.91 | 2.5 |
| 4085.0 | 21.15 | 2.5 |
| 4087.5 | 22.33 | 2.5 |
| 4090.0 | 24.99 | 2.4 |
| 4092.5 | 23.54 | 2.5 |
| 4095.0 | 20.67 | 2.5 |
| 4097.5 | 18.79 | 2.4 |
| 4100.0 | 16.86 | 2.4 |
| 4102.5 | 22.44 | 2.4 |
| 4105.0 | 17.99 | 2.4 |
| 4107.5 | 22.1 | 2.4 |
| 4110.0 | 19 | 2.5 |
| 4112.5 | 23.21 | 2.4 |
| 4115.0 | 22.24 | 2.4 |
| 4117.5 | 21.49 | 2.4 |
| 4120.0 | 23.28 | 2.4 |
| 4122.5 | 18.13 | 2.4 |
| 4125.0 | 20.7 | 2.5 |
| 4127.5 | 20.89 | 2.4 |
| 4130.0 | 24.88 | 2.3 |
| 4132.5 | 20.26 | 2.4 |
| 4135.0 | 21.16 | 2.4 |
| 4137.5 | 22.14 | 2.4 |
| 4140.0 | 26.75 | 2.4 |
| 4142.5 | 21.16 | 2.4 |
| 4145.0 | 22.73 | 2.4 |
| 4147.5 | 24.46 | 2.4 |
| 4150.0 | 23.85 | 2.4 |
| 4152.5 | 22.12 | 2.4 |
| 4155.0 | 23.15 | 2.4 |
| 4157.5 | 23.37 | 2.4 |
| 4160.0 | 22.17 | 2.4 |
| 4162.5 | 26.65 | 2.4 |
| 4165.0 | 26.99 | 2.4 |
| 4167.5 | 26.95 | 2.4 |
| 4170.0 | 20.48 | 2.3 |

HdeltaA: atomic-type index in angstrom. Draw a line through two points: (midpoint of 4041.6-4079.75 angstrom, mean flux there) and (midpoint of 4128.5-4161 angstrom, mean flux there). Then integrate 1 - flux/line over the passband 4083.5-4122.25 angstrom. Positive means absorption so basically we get 1.8 angstrom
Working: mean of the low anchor 21.7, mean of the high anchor 22.9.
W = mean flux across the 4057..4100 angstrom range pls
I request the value 21.3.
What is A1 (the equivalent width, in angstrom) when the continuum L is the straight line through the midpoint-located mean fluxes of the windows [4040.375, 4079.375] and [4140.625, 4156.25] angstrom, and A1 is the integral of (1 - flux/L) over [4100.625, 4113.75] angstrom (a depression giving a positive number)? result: 1.0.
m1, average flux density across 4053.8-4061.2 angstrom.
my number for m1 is 21.2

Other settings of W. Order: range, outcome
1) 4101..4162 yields 22.1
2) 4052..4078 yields 21.2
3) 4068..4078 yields 20.9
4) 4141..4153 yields 23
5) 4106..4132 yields 21.5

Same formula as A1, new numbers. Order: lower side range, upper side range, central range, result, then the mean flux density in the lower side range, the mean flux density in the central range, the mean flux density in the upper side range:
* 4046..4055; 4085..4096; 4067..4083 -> 1.4 angstrom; 23.4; 20.9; 22.7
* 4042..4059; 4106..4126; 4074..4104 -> 0.9 angstrom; 22.1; 20.9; 21.2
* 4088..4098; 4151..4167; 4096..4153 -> 4.0 angstrom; 22.3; 21.6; 24.2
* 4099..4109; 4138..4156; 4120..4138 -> 0.5 angstrom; 19.9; 21.3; 23.4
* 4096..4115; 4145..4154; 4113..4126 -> -0.1 angstrom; 20.2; 21.3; 23.4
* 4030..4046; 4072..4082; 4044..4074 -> -0.5 angstrom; 23.9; 22.1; 20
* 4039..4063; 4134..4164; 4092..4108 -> 2.0 angstrom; 22.6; 20.1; 23.4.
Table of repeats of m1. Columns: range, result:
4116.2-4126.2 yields 20.9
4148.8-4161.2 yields 22.9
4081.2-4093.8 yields 22.8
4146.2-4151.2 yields 24.1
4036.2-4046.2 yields 25.1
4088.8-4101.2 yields 21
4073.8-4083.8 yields 20.2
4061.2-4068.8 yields 21.1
